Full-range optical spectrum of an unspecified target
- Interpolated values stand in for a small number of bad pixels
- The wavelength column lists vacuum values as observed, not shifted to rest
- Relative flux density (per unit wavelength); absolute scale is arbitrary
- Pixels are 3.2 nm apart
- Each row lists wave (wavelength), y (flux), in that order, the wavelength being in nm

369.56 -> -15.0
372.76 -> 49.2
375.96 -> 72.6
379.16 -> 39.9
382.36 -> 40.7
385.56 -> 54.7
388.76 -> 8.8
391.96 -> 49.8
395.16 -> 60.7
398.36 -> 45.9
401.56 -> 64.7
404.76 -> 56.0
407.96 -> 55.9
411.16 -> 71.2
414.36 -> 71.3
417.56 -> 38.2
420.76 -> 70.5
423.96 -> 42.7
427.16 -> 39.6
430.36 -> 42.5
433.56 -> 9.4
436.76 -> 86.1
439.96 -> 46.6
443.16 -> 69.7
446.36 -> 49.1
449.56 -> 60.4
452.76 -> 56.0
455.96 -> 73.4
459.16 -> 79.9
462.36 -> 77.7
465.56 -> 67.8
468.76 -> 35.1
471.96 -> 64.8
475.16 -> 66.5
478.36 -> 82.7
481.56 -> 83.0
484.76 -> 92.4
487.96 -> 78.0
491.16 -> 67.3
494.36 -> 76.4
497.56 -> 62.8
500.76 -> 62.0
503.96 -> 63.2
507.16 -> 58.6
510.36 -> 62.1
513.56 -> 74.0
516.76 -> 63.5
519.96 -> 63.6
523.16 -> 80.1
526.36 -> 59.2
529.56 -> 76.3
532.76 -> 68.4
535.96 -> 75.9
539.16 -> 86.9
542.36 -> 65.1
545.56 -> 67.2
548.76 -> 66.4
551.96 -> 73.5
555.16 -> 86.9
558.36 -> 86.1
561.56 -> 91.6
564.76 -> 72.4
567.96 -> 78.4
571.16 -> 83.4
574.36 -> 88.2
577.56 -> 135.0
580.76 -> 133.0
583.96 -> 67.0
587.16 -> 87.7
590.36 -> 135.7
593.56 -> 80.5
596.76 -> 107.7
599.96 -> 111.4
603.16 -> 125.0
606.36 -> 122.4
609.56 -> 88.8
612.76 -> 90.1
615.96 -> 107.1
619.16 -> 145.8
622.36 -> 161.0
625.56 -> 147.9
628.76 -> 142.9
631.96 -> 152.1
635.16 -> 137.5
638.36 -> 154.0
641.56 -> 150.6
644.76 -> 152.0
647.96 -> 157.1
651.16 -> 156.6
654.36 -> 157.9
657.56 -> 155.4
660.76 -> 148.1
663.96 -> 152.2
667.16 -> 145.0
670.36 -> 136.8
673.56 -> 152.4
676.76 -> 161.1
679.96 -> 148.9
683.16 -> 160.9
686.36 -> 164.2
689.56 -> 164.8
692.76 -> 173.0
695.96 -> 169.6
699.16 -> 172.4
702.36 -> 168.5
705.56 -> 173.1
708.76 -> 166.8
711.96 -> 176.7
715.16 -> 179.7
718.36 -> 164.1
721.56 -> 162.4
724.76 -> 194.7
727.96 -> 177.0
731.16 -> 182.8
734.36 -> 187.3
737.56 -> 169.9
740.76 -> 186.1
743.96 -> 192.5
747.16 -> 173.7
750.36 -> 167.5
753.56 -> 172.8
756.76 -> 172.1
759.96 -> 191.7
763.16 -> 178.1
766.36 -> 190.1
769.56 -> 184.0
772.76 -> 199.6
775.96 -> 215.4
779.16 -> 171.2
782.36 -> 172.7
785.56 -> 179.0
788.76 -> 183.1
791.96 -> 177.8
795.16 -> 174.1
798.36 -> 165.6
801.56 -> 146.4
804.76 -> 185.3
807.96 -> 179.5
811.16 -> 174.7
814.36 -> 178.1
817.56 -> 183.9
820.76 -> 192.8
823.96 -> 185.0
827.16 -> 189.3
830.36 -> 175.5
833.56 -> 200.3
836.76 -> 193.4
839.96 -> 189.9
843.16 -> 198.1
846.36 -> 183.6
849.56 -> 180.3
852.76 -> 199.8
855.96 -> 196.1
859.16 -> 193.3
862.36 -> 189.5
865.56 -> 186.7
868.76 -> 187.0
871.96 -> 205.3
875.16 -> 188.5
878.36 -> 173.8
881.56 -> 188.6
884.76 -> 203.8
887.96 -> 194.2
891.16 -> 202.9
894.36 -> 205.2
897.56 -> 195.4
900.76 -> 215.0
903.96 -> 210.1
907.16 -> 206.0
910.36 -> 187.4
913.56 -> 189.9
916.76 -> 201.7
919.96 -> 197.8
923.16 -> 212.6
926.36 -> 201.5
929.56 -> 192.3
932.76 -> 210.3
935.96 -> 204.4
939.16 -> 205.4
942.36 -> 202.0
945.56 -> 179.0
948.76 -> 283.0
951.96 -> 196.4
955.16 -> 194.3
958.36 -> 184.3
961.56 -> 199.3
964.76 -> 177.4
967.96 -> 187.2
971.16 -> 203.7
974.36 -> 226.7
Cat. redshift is 0.547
